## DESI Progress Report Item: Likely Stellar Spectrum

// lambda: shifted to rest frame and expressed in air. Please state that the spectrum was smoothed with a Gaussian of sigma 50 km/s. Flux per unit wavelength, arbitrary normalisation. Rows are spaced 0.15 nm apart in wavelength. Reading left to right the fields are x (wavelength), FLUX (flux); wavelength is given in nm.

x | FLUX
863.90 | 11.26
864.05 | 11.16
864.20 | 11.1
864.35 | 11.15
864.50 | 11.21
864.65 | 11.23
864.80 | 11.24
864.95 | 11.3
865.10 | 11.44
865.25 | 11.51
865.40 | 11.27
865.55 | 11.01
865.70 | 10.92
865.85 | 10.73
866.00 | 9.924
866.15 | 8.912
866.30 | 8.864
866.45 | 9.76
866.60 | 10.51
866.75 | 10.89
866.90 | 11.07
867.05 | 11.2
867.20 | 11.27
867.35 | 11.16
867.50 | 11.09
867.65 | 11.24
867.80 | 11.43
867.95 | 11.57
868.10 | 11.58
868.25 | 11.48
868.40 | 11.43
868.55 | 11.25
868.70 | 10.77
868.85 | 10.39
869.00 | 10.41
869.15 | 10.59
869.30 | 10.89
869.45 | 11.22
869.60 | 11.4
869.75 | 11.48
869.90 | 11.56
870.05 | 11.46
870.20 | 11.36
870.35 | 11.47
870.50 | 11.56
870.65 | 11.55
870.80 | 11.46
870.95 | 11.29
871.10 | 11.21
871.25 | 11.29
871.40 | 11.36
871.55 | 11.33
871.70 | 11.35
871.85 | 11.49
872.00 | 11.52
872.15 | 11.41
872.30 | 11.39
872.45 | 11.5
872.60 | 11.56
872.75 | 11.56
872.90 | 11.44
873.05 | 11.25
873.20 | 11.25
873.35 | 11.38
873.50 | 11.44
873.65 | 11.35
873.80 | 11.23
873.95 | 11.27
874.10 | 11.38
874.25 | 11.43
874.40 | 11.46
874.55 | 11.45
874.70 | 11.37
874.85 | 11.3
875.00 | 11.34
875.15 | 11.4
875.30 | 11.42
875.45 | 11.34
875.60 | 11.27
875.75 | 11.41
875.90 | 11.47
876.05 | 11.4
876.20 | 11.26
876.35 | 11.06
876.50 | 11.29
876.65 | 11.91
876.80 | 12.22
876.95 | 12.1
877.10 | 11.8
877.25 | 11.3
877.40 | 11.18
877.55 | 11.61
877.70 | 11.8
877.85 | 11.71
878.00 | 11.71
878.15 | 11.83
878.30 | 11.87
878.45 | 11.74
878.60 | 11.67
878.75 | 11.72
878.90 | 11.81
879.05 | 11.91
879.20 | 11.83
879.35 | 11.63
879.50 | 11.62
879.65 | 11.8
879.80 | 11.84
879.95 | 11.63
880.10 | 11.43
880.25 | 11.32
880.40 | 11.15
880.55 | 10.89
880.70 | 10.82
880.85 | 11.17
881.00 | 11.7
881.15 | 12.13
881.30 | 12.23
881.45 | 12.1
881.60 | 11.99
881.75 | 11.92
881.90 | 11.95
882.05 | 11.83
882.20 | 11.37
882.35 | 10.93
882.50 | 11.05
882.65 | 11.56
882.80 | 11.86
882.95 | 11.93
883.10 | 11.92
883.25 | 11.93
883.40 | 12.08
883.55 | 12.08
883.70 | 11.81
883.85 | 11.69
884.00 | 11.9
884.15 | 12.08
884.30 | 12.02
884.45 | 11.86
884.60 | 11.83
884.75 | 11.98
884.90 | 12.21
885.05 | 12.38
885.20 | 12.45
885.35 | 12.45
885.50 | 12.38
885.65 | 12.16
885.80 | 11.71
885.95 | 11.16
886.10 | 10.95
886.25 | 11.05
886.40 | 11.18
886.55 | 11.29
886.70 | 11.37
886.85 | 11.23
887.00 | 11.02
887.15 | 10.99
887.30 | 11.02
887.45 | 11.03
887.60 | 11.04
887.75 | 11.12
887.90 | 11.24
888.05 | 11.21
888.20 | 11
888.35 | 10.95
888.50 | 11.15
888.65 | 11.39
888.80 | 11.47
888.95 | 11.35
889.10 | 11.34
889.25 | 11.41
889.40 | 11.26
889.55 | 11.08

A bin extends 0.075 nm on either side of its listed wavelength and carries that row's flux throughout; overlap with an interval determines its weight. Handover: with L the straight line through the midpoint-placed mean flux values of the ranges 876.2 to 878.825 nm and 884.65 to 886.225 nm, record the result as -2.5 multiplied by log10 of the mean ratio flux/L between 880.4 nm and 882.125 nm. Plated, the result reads 0.011 mag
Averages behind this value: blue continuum 11.7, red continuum 12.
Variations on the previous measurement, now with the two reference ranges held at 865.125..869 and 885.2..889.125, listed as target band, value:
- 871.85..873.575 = -0.04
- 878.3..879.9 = -0.06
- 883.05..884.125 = -0.06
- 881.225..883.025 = -0.05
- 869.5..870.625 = -0.05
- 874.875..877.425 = -0.04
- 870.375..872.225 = -0.04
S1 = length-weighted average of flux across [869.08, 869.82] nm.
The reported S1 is 11.1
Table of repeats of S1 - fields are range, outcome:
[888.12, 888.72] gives 11.1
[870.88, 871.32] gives 11.3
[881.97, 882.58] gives 11.3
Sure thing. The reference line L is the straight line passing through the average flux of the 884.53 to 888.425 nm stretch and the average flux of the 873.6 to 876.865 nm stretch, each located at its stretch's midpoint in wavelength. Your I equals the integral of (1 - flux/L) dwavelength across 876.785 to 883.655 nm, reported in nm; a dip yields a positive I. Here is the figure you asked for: -0.15 nm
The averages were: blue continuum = 11.4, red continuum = 11.5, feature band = 11.7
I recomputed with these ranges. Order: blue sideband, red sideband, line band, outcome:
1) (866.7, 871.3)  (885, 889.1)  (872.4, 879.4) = -0.14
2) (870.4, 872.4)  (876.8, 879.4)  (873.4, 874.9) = 0.02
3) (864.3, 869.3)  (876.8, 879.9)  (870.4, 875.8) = -0.02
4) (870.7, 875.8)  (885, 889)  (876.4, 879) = -0.08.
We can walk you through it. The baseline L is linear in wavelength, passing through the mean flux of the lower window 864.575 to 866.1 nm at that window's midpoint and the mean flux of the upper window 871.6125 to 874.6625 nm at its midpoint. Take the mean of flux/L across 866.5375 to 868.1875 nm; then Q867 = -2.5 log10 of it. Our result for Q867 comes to -0.01 mag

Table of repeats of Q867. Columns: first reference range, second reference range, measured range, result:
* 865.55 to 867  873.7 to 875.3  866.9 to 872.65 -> -0.056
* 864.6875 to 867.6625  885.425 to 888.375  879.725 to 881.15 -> -0.026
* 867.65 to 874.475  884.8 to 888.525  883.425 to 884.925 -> -0.049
